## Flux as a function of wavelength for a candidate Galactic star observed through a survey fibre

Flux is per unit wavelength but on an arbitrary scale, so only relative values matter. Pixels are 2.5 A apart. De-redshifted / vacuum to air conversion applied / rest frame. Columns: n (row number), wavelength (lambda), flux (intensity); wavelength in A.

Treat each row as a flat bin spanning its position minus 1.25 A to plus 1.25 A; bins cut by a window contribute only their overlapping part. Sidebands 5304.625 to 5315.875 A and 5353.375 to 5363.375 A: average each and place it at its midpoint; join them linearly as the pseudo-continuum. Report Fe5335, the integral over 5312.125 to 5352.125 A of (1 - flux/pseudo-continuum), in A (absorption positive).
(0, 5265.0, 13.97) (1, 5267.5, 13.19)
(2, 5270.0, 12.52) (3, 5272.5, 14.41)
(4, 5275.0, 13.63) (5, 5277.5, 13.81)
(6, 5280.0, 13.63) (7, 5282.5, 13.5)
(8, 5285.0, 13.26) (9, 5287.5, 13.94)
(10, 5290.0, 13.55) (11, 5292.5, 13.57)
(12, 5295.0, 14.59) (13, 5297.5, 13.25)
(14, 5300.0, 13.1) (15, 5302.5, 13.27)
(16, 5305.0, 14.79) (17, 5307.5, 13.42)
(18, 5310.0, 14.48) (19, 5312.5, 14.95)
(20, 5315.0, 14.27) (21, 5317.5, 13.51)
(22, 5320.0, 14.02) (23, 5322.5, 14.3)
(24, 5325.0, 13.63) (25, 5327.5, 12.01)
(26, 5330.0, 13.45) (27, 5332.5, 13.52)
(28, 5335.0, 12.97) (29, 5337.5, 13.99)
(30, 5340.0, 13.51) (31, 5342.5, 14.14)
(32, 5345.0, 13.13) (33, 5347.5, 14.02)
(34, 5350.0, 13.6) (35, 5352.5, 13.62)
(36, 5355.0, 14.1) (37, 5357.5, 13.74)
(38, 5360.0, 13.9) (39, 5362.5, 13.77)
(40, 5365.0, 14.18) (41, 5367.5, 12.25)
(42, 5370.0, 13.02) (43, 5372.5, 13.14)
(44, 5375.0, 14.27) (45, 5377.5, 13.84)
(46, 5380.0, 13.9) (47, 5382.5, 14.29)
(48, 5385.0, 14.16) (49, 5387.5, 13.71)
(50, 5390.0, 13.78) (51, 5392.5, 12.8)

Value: 1.3 A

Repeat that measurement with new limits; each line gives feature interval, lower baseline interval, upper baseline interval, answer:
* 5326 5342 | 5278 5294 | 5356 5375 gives 0.29 A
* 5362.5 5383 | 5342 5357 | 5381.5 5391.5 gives 0.41 A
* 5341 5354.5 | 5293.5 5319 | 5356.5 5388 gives 0.08 A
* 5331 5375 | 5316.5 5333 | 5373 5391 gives 0.44 A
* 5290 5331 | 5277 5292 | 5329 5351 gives -0.56 A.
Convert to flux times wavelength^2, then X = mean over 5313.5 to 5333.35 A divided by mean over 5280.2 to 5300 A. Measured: 1.0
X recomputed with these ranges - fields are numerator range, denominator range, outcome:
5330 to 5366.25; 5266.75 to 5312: 1.02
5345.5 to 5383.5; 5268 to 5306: 1.03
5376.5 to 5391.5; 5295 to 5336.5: 1.04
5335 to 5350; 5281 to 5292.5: 1.03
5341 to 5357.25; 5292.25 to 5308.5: 1.02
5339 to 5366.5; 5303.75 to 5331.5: 1.01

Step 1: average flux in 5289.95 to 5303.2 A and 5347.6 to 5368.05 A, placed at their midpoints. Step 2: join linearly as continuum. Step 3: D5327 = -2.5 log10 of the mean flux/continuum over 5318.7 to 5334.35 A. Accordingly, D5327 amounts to 0.014 mag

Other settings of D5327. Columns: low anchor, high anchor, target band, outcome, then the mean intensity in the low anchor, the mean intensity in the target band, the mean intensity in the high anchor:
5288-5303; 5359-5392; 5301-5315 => -0.04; 13.6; 14.2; 13.7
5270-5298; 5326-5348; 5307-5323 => -0.05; 13.7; 14.2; 13.4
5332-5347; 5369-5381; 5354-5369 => 0.00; 13.6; 13.6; 13.6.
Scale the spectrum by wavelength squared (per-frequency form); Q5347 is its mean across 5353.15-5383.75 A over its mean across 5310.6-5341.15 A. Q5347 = 1.0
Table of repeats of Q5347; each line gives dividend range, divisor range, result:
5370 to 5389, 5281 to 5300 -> 1.05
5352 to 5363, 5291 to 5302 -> 1.04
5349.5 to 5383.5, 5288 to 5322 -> 1.01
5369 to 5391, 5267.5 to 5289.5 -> 1.06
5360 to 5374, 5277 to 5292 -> 1.01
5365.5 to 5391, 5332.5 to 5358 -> 1.01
